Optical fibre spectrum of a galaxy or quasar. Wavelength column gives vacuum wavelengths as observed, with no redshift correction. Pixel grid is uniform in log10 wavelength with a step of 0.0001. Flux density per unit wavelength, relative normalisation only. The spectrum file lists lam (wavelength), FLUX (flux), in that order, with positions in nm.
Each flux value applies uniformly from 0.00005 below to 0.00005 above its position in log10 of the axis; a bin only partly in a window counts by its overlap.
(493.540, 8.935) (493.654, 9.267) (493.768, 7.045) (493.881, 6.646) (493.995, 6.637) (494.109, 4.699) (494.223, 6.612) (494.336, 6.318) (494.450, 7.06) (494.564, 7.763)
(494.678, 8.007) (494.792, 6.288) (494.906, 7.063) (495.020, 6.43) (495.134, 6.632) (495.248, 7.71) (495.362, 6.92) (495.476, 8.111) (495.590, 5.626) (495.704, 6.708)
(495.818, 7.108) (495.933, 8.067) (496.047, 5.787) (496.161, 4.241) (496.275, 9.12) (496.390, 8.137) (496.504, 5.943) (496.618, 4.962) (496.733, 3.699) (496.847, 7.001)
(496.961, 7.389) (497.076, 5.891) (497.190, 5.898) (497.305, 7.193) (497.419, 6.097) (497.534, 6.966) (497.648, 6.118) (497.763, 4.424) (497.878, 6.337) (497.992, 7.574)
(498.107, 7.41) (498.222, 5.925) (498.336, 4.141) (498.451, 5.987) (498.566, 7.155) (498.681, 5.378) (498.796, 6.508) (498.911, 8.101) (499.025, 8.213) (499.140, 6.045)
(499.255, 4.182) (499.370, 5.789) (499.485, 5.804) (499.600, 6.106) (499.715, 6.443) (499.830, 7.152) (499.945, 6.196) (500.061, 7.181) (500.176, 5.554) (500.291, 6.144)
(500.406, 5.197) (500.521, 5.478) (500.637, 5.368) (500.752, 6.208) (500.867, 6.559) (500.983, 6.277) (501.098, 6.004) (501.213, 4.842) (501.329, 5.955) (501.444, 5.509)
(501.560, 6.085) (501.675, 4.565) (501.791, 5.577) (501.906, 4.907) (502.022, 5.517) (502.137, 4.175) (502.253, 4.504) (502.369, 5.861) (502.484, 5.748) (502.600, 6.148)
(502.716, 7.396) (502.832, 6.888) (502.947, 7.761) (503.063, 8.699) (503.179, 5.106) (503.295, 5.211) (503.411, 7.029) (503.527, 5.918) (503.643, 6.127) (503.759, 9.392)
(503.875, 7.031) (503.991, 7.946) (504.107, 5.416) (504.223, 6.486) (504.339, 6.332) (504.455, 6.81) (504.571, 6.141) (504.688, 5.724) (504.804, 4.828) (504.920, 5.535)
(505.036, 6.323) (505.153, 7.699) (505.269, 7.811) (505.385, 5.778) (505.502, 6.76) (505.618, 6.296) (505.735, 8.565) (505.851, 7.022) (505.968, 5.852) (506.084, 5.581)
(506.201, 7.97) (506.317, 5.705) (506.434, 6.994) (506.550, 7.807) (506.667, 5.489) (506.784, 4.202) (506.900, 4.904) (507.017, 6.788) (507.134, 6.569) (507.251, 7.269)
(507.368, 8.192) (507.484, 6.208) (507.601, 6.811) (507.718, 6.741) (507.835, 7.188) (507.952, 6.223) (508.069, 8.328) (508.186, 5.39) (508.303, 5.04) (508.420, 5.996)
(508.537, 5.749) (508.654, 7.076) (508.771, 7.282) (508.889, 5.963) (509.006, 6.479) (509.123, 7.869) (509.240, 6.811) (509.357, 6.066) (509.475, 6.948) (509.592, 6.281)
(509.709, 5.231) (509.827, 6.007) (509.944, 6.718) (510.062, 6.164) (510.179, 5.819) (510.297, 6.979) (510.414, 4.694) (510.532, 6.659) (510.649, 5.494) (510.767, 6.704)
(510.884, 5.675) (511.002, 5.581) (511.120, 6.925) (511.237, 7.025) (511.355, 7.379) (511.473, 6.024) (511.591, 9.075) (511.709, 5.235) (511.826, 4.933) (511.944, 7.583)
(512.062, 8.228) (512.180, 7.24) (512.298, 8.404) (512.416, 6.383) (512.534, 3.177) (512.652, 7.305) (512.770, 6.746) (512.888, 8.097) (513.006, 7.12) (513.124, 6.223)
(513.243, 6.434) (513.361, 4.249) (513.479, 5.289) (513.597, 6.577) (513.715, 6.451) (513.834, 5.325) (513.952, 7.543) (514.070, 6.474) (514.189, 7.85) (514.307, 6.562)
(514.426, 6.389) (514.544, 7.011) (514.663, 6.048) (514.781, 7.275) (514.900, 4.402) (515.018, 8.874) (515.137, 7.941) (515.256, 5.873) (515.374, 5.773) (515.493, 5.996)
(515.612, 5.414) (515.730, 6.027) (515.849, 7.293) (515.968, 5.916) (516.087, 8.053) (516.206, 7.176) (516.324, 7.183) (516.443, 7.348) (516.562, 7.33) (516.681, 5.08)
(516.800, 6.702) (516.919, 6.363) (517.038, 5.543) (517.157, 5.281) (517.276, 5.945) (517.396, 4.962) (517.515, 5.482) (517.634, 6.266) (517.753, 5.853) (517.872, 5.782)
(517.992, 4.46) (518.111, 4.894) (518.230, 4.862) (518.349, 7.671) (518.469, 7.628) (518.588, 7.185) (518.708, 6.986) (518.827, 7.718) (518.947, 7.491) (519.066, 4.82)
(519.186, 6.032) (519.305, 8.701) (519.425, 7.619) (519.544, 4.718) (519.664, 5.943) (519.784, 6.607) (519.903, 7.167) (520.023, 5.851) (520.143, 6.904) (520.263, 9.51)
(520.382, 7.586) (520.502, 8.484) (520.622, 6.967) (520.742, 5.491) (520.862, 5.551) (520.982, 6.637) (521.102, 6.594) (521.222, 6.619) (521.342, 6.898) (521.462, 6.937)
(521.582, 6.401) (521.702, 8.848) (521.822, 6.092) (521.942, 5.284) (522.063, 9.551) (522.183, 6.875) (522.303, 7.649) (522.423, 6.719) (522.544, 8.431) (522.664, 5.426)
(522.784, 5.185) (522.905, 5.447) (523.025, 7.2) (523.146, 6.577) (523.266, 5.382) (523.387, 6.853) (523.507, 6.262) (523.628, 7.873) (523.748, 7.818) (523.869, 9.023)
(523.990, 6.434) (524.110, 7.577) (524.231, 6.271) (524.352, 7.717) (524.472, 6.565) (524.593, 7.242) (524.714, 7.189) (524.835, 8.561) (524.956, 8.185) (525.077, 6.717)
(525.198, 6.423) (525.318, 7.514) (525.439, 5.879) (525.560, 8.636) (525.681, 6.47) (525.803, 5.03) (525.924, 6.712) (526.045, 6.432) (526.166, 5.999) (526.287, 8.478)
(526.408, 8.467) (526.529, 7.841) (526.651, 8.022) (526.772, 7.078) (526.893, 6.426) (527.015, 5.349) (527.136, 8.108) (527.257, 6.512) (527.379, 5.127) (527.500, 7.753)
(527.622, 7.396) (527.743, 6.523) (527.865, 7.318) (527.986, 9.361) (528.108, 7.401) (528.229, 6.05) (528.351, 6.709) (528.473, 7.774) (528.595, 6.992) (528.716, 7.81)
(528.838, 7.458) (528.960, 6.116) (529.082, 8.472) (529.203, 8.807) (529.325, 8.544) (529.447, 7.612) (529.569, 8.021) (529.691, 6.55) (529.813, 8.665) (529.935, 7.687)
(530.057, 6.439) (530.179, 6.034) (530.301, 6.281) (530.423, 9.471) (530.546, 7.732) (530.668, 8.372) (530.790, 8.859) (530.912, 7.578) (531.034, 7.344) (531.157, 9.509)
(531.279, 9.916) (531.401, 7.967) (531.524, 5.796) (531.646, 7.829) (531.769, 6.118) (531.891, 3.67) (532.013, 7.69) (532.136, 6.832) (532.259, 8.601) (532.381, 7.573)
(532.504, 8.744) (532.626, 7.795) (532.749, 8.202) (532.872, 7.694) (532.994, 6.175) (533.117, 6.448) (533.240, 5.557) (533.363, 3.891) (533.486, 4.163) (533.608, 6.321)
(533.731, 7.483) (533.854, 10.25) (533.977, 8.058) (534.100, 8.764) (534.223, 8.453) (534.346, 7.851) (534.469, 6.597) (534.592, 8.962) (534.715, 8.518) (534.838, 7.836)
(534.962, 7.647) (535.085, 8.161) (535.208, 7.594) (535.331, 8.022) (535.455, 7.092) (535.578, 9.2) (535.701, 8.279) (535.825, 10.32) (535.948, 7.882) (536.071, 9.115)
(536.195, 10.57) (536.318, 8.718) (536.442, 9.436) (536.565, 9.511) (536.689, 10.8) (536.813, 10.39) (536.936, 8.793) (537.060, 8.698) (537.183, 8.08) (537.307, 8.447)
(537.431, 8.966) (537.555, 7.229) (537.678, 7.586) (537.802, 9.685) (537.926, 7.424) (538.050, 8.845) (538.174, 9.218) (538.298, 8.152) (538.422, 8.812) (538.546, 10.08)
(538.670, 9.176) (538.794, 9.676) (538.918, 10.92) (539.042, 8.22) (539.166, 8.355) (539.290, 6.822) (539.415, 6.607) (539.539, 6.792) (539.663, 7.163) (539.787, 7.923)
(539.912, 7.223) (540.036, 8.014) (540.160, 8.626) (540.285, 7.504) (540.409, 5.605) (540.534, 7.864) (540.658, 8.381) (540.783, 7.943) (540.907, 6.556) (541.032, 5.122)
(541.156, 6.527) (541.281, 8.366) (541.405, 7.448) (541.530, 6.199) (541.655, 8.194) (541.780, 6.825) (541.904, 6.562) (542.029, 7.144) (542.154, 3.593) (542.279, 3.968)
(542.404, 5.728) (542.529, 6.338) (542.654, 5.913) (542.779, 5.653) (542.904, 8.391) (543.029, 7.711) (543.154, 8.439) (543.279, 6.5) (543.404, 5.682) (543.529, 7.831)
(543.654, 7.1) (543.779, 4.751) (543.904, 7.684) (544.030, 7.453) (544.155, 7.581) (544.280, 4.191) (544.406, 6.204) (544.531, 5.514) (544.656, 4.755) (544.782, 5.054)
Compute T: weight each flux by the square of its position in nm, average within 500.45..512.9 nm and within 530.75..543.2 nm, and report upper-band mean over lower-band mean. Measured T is 1.36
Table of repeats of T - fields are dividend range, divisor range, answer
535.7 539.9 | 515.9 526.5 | 1.37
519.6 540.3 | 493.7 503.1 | 1.36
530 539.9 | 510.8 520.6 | 1.32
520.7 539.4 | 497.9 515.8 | 1.30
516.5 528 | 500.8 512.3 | 1.13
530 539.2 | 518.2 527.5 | 1.22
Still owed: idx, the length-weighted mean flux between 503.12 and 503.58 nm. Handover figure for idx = 5.82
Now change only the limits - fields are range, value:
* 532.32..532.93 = 8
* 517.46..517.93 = 5.86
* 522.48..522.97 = 6.13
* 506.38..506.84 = 6.12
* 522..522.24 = 8.18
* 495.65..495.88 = 6.91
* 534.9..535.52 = 7.71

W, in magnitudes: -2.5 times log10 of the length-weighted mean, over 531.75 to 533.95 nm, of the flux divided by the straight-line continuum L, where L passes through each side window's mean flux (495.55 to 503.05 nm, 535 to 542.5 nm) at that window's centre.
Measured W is 0.12 mag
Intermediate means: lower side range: 6.14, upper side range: 7.99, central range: 6.88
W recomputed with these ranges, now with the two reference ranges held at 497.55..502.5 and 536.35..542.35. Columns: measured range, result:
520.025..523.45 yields 0.03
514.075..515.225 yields -0.03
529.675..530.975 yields -0.03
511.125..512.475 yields -0.08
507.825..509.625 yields -0.03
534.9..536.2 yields -0.10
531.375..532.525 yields 0.08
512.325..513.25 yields 0.01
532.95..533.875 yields 0.24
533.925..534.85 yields -0.07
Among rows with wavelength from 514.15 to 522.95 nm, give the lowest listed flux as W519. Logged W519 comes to 4.402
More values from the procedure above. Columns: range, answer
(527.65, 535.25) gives 3.67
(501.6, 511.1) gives 4.175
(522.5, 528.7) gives 5.03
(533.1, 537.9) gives 3.891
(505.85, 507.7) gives 4.202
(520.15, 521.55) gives 5.491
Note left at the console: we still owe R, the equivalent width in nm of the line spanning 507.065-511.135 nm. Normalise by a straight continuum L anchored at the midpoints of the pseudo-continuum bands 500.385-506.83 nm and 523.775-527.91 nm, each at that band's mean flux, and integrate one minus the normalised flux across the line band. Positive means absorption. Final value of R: 0.01 nm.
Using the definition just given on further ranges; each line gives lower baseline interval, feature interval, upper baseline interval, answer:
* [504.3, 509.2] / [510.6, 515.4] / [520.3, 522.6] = 0.12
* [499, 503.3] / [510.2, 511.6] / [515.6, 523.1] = -0.03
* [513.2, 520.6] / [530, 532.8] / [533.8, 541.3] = 0.07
